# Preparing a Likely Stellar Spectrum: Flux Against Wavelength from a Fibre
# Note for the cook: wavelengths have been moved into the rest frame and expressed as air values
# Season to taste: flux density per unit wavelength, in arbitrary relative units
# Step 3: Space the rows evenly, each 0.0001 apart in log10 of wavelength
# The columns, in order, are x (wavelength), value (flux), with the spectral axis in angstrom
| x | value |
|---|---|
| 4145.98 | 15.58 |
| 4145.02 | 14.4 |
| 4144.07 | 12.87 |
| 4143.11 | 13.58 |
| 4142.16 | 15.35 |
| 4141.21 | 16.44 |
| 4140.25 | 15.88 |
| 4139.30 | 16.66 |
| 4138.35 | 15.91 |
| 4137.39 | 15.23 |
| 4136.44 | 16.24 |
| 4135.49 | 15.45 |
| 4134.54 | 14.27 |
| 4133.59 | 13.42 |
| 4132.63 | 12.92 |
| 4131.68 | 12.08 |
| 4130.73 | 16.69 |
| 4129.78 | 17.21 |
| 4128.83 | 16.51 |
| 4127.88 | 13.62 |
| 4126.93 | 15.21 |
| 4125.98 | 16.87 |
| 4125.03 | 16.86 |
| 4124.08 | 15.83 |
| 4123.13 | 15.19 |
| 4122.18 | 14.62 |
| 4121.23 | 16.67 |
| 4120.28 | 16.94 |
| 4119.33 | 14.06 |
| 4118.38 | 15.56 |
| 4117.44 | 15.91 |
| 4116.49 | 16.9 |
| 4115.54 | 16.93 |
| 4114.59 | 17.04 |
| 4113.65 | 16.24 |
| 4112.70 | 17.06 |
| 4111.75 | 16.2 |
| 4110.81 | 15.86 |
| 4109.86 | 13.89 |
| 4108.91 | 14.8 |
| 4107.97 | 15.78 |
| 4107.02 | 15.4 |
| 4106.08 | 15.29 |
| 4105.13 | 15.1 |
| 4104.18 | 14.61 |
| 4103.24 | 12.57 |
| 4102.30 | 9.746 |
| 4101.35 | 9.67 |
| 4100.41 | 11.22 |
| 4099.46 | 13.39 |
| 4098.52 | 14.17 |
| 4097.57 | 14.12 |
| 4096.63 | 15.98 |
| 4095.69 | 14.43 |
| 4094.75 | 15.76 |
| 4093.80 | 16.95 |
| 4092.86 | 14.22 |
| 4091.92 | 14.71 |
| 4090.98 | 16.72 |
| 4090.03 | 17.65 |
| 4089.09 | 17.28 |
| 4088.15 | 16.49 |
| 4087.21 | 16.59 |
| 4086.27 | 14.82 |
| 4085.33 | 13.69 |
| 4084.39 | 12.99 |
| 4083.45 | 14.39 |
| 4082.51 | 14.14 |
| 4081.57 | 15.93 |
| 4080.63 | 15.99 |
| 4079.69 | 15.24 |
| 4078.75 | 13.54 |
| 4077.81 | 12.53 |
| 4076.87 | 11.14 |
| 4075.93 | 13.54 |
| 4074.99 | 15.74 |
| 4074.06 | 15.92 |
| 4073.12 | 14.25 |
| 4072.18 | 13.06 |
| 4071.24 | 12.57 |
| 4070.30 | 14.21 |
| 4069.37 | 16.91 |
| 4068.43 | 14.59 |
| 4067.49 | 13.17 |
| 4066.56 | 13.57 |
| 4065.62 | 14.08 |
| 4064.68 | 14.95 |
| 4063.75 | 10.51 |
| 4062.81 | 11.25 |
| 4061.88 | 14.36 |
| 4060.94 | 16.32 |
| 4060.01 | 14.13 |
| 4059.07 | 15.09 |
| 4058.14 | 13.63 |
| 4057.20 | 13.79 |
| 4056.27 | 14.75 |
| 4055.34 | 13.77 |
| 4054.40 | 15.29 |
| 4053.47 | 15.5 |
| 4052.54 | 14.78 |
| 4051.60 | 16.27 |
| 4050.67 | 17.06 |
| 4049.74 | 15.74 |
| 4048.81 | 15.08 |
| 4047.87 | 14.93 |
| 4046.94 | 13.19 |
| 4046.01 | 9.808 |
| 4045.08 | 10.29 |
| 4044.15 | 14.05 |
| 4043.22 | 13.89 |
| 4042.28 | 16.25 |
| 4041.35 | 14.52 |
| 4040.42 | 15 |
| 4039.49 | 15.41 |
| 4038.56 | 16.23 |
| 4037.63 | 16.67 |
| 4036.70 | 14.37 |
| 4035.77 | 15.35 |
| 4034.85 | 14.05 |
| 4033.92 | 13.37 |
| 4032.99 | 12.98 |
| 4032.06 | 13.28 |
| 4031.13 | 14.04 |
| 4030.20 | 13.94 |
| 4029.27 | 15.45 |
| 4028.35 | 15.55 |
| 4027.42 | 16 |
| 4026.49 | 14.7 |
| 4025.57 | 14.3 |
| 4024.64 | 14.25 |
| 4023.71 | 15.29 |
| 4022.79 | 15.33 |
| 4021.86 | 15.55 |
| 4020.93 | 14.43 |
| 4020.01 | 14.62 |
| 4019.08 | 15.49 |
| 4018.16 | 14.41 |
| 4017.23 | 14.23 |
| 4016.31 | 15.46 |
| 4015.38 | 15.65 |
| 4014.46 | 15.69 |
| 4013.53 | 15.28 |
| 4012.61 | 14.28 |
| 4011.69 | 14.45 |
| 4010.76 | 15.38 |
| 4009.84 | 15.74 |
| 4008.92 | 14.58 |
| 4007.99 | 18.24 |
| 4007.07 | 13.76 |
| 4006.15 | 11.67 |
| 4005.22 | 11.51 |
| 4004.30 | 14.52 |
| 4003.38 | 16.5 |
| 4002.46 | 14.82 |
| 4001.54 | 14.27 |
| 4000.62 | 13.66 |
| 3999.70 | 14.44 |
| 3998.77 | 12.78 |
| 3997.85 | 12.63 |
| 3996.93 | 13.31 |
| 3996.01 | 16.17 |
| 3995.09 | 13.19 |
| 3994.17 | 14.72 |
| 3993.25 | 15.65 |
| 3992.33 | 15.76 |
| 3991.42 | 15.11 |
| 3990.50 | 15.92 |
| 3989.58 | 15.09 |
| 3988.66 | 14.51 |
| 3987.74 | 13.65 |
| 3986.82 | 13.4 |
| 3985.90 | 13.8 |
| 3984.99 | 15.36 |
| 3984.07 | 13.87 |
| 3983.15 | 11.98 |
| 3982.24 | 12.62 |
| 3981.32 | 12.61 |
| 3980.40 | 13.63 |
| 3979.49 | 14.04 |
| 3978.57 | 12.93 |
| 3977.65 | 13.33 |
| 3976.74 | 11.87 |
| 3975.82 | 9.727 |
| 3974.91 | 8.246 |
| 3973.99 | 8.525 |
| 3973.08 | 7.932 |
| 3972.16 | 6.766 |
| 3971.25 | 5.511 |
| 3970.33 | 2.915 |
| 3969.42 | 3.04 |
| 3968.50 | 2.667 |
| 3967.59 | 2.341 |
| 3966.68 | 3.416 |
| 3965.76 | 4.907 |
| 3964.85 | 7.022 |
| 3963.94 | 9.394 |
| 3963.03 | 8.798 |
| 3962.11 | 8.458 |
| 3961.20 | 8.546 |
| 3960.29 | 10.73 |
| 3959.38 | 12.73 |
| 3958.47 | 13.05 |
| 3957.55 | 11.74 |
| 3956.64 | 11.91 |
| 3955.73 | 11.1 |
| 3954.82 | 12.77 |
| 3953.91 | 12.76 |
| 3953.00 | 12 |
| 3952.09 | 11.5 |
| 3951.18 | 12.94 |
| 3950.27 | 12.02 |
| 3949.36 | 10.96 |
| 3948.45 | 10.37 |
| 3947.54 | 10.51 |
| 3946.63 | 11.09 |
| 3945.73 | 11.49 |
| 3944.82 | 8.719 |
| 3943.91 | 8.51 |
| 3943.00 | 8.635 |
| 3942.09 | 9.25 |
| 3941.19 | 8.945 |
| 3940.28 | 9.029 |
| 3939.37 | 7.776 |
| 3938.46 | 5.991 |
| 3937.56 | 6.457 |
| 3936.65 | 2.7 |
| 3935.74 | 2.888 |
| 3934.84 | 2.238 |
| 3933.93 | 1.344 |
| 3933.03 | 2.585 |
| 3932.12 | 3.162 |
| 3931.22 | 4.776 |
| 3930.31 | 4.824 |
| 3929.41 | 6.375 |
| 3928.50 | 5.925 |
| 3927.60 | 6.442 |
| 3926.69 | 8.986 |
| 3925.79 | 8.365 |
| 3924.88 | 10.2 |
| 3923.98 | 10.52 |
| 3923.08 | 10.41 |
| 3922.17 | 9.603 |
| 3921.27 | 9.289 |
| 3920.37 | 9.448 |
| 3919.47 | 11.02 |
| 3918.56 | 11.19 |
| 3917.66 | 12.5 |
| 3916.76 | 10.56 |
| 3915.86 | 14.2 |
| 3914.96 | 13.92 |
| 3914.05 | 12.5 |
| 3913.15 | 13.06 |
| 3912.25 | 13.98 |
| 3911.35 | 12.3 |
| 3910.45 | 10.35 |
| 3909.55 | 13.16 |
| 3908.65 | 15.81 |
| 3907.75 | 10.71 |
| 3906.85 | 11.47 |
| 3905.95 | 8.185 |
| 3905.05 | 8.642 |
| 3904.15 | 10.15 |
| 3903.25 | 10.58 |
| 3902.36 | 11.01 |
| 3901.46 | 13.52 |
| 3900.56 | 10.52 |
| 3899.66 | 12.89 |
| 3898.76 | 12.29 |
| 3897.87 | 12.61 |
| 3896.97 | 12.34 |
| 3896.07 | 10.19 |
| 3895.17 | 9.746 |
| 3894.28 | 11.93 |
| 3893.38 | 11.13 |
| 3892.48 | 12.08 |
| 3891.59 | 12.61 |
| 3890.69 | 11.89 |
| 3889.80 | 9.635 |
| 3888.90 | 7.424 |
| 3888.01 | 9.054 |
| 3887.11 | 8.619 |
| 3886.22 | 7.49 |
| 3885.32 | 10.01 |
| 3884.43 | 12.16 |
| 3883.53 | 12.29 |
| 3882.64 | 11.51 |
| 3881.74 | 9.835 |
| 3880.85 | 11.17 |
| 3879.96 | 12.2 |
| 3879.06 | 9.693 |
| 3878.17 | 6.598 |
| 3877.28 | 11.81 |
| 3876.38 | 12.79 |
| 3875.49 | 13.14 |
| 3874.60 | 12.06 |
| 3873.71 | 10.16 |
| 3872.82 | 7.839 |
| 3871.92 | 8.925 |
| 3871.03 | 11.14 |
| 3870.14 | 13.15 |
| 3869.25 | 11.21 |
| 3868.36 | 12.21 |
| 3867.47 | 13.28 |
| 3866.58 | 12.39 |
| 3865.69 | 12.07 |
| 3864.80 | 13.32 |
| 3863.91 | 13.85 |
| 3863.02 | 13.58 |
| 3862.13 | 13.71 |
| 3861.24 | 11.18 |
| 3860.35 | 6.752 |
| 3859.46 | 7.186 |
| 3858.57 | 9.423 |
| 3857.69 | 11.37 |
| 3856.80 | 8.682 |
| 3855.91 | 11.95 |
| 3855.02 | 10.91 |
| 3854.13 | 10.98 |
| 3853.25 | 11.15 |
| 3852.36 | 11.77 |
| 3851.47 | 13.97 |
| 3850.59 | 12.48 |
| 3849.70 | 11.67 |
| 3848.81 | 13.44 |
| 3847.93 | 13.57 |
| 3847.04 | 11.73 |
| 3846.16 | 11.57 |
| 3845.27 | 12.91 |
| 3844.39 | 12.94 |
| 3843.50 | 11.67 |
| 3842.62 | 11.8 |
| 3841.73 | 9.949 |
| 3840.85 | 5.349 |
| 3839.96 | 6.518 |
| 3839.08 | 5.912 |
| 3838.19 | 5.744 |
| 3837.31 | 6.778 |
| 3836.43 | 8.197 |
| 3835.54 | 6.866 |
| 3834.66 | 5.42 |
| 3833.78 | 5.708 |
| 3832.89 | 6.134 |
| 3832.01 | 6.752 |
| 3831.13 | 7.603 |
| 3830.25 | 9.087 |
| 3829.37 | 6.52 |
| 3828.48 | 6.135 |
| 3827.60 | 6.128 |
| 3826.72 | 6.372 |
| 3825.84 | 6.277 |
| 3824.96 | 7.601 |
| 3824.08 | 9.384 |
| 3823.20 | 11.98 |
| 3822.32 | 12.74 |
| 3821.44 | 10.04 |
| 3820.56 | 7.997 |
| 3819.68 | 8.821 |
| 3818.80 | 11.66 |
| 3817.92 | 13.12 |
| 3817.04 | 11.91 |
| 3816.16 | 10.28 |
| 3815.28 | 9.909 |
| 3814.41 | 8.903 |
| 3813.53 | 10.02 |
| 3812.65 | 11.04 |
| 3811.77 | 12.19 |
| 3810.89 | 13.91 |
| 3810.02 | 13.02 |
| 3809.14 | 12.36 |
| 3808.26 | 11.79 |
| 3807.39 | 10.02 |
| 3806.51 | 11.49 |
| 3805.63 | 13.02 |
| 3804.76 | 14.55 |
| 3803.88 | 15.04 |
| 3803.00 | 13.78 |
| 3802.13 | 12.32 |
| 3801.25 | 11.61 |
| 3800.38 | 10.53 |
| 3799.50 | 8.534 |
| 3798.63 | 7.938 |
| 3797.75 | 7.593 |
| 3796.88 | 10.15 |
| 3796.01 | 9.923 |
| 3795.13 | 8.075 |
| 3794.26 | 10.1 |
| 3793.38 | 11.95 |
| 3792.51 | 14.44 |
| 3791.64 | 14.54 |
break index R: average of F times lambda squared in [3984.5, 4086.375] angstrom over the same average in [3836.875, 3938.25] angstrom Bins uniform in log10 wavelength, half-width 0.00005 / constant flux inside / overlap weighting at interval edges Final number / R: 1.5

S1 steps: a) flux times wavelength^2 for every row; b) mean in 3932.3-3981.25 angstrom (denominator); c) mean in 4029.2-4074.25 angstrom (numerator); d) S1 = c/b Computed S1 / 1.73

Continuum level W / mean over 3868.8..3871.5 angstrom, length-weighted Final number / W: 11.8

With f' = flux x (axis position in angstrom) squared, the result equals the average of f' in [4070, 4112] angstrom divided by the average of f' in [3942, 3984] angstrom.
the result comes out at 1.59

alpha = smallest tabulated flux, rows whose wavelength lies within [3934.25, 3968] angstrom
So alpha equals 2.238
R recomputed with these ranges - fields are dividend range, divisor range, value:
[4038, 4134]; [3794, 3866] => 1.64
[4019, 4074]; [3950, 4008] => 1.29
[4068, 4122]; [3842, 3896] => 1.49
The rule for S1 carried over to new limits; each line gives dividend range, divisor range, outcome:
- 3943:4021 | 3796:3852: 1.31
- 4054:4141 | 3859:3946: 1.63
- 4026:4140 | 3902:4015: 1.45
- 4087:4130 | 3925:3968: 2.01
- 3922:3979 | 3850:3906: 0.78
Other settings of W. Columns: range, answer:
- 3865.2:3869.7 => 12.3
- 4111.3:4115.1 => 16.6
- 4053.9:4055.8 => 14.5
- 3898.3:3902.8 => 12.1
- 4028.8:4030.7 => 14.7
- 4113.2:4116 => 16.8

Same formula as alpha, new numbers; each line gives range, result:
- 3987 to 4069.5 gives 9.808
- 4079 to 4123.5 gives 9.67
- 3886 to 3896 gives 7.424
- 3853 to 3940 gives 1.344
